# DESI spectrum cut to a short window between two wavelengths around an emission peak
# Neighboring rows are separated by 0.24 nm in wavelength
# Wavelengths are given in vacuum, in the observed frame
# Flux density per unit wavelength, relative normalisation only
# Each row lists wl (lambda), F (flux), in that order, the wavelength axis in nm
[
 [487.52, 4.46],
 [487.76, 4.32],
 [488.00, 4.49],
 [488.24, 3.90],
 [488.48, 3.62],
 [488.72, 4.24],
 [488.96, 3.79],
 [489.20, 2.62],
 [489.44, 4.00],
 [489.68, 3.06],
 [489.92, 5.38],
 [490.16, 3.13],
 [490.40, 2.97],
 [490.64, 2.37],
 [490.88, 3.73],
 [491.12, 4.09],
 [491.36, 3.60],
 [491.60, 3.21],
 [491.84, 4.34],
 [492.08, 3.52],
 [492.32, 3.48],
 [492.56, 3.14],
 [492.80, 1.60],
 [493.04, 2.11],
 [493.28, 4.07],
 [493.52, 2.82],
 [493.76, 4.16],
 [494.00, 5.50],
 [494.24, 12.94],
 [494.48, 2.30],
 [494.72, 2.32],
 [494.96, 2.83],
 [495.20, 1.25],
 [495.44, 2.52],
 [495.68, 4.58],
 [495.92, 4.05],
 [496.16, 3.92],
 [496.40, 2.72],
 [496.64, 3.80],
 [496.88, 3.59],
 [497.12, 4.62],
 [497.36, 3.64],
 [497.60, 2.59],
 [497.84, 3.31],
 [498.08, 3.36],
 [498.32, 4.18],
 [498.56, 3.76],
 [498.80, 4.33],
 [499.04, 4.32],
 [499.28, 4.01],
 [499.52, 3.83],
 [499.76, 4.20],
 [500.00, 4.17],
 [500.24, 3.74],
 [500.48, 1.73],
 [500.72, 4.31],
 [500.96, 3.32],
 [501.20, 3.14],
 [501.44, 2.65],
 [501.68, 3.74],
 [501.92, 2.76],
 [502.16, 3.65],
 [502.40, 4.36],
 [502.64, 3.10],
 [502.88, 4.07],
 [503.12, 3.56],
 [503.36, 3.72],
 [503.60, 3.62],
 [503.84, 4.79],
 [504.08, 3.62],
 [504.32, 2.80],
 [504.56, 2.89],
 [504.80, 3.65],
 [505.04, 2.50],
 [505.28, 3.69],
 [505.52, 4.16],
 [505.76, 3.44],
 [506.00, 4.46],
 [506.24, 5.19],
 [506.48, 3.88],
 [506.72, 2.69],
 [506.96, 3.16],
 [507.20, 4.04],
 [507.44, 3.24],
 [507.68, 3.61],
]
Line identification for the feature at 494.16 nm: H-gamma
